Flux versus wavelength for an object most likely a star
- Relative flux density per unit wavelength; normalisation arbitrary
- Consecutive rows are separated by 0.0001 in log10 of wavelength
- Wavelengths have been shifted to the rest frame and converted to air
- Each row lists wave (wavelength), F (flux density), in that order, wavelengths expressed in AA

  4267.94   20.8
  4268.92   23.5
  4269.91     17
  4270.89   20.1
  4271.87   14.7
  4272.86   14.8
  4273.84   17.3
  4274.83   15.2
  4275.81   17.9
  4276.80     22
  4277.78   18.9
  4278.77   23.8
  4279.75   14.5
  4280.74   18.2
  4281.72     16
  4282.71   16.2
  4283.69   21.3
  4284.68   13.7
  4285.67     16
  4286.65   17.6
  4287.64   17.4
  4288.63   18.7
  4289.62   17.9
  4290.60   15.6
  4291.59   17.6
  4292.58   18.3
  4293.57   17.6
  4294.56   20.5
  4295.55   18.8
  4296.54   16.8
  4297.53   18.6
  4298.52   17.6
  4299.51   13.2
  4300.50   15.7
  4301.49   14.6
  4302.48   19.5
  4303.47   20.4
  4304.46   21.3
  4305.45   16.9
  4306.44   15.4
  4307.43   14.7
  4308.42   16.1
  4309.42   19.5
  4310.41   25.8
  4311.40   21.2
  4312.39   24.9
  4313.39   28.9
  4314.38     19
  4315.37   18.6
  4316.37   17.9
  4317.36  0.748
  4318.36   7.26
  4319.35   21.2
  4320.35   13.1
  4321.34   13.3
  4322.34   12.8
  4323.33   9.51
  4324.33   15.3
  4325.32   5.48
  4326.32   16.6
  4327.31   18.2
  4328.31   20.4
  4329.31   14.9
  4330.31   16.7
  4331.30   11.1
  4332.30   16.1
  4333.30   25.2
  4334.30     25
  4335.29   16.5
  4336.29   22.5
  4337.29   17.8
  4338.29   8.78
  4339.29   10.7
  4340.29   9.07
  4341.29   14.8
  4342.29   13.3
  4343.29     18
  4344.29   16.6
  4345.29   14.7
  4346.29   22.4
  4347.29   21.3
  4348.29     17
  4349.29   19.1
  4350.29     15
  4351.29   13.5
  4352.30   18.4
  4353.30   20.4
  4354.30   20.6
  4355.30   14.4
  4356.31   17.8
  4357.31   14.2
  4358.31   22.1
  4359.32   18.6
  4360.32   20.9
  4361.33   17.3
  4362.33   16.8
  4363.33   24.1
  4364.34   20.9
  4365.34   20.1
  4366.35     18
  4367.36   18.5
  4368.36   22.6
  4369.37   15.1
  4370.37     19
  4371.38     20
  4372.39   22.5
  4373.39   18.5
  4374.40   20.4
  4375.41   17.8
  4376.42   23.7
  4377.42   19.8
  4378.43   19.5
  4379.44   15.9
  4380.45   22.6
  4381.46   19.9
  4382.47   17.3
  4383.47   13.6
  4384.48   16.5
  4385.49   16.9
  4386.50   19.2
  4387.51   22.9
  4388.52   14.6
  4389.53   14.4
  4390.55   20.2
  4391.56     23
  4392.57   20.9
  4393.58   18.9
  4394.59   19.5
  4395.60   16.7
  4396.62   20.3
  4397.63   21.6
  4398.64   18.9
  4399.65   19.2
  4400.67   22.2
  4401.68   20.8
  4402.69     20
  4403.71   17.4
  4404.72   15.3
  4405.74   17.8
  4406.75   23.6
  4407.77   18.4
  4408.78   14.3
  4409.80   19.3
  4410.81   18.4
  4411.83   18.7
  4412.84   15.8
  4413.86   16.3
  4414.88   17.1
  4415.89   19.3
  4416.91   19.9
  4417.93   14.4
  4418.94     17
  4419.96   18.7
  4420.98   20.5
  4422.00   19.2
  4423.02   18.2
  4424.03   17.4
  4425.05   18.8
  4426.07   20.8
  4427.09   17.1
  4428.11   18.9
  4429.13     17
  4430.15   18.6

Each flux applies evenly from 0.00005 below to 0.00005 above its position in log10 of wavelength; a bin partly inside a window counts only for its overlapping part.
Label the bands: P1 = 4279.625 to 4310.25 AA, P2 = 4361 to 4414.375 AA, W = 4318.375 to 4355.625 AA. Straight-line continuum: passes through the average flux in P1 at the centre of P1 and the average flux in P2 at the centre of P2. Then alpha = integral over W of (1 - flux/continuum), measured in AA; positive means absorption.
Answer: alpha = 4.2 AA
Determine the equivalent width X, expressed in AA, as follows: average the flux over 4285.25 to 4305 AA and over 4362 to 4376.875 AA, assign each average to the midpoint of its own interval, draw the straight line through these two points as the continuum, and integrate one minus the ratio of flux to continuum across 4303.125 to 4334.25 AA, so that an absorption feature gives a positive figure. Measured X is 2.6 AA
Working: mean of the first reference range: 17.7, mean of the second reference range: 19.9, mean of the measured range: 16.8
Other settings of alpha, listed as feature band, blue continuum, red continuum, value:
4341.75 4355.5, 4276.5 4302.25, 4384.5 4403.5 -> 0.8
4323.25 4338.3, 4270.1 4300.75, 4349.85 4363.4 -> 0.9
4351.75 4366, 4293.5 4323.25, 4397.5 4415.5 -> -0.9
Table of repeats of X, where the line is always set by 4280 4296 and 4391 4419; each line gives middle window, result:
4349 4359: 0.4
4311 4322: 0.6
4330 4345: 1.6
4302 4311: -0.6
